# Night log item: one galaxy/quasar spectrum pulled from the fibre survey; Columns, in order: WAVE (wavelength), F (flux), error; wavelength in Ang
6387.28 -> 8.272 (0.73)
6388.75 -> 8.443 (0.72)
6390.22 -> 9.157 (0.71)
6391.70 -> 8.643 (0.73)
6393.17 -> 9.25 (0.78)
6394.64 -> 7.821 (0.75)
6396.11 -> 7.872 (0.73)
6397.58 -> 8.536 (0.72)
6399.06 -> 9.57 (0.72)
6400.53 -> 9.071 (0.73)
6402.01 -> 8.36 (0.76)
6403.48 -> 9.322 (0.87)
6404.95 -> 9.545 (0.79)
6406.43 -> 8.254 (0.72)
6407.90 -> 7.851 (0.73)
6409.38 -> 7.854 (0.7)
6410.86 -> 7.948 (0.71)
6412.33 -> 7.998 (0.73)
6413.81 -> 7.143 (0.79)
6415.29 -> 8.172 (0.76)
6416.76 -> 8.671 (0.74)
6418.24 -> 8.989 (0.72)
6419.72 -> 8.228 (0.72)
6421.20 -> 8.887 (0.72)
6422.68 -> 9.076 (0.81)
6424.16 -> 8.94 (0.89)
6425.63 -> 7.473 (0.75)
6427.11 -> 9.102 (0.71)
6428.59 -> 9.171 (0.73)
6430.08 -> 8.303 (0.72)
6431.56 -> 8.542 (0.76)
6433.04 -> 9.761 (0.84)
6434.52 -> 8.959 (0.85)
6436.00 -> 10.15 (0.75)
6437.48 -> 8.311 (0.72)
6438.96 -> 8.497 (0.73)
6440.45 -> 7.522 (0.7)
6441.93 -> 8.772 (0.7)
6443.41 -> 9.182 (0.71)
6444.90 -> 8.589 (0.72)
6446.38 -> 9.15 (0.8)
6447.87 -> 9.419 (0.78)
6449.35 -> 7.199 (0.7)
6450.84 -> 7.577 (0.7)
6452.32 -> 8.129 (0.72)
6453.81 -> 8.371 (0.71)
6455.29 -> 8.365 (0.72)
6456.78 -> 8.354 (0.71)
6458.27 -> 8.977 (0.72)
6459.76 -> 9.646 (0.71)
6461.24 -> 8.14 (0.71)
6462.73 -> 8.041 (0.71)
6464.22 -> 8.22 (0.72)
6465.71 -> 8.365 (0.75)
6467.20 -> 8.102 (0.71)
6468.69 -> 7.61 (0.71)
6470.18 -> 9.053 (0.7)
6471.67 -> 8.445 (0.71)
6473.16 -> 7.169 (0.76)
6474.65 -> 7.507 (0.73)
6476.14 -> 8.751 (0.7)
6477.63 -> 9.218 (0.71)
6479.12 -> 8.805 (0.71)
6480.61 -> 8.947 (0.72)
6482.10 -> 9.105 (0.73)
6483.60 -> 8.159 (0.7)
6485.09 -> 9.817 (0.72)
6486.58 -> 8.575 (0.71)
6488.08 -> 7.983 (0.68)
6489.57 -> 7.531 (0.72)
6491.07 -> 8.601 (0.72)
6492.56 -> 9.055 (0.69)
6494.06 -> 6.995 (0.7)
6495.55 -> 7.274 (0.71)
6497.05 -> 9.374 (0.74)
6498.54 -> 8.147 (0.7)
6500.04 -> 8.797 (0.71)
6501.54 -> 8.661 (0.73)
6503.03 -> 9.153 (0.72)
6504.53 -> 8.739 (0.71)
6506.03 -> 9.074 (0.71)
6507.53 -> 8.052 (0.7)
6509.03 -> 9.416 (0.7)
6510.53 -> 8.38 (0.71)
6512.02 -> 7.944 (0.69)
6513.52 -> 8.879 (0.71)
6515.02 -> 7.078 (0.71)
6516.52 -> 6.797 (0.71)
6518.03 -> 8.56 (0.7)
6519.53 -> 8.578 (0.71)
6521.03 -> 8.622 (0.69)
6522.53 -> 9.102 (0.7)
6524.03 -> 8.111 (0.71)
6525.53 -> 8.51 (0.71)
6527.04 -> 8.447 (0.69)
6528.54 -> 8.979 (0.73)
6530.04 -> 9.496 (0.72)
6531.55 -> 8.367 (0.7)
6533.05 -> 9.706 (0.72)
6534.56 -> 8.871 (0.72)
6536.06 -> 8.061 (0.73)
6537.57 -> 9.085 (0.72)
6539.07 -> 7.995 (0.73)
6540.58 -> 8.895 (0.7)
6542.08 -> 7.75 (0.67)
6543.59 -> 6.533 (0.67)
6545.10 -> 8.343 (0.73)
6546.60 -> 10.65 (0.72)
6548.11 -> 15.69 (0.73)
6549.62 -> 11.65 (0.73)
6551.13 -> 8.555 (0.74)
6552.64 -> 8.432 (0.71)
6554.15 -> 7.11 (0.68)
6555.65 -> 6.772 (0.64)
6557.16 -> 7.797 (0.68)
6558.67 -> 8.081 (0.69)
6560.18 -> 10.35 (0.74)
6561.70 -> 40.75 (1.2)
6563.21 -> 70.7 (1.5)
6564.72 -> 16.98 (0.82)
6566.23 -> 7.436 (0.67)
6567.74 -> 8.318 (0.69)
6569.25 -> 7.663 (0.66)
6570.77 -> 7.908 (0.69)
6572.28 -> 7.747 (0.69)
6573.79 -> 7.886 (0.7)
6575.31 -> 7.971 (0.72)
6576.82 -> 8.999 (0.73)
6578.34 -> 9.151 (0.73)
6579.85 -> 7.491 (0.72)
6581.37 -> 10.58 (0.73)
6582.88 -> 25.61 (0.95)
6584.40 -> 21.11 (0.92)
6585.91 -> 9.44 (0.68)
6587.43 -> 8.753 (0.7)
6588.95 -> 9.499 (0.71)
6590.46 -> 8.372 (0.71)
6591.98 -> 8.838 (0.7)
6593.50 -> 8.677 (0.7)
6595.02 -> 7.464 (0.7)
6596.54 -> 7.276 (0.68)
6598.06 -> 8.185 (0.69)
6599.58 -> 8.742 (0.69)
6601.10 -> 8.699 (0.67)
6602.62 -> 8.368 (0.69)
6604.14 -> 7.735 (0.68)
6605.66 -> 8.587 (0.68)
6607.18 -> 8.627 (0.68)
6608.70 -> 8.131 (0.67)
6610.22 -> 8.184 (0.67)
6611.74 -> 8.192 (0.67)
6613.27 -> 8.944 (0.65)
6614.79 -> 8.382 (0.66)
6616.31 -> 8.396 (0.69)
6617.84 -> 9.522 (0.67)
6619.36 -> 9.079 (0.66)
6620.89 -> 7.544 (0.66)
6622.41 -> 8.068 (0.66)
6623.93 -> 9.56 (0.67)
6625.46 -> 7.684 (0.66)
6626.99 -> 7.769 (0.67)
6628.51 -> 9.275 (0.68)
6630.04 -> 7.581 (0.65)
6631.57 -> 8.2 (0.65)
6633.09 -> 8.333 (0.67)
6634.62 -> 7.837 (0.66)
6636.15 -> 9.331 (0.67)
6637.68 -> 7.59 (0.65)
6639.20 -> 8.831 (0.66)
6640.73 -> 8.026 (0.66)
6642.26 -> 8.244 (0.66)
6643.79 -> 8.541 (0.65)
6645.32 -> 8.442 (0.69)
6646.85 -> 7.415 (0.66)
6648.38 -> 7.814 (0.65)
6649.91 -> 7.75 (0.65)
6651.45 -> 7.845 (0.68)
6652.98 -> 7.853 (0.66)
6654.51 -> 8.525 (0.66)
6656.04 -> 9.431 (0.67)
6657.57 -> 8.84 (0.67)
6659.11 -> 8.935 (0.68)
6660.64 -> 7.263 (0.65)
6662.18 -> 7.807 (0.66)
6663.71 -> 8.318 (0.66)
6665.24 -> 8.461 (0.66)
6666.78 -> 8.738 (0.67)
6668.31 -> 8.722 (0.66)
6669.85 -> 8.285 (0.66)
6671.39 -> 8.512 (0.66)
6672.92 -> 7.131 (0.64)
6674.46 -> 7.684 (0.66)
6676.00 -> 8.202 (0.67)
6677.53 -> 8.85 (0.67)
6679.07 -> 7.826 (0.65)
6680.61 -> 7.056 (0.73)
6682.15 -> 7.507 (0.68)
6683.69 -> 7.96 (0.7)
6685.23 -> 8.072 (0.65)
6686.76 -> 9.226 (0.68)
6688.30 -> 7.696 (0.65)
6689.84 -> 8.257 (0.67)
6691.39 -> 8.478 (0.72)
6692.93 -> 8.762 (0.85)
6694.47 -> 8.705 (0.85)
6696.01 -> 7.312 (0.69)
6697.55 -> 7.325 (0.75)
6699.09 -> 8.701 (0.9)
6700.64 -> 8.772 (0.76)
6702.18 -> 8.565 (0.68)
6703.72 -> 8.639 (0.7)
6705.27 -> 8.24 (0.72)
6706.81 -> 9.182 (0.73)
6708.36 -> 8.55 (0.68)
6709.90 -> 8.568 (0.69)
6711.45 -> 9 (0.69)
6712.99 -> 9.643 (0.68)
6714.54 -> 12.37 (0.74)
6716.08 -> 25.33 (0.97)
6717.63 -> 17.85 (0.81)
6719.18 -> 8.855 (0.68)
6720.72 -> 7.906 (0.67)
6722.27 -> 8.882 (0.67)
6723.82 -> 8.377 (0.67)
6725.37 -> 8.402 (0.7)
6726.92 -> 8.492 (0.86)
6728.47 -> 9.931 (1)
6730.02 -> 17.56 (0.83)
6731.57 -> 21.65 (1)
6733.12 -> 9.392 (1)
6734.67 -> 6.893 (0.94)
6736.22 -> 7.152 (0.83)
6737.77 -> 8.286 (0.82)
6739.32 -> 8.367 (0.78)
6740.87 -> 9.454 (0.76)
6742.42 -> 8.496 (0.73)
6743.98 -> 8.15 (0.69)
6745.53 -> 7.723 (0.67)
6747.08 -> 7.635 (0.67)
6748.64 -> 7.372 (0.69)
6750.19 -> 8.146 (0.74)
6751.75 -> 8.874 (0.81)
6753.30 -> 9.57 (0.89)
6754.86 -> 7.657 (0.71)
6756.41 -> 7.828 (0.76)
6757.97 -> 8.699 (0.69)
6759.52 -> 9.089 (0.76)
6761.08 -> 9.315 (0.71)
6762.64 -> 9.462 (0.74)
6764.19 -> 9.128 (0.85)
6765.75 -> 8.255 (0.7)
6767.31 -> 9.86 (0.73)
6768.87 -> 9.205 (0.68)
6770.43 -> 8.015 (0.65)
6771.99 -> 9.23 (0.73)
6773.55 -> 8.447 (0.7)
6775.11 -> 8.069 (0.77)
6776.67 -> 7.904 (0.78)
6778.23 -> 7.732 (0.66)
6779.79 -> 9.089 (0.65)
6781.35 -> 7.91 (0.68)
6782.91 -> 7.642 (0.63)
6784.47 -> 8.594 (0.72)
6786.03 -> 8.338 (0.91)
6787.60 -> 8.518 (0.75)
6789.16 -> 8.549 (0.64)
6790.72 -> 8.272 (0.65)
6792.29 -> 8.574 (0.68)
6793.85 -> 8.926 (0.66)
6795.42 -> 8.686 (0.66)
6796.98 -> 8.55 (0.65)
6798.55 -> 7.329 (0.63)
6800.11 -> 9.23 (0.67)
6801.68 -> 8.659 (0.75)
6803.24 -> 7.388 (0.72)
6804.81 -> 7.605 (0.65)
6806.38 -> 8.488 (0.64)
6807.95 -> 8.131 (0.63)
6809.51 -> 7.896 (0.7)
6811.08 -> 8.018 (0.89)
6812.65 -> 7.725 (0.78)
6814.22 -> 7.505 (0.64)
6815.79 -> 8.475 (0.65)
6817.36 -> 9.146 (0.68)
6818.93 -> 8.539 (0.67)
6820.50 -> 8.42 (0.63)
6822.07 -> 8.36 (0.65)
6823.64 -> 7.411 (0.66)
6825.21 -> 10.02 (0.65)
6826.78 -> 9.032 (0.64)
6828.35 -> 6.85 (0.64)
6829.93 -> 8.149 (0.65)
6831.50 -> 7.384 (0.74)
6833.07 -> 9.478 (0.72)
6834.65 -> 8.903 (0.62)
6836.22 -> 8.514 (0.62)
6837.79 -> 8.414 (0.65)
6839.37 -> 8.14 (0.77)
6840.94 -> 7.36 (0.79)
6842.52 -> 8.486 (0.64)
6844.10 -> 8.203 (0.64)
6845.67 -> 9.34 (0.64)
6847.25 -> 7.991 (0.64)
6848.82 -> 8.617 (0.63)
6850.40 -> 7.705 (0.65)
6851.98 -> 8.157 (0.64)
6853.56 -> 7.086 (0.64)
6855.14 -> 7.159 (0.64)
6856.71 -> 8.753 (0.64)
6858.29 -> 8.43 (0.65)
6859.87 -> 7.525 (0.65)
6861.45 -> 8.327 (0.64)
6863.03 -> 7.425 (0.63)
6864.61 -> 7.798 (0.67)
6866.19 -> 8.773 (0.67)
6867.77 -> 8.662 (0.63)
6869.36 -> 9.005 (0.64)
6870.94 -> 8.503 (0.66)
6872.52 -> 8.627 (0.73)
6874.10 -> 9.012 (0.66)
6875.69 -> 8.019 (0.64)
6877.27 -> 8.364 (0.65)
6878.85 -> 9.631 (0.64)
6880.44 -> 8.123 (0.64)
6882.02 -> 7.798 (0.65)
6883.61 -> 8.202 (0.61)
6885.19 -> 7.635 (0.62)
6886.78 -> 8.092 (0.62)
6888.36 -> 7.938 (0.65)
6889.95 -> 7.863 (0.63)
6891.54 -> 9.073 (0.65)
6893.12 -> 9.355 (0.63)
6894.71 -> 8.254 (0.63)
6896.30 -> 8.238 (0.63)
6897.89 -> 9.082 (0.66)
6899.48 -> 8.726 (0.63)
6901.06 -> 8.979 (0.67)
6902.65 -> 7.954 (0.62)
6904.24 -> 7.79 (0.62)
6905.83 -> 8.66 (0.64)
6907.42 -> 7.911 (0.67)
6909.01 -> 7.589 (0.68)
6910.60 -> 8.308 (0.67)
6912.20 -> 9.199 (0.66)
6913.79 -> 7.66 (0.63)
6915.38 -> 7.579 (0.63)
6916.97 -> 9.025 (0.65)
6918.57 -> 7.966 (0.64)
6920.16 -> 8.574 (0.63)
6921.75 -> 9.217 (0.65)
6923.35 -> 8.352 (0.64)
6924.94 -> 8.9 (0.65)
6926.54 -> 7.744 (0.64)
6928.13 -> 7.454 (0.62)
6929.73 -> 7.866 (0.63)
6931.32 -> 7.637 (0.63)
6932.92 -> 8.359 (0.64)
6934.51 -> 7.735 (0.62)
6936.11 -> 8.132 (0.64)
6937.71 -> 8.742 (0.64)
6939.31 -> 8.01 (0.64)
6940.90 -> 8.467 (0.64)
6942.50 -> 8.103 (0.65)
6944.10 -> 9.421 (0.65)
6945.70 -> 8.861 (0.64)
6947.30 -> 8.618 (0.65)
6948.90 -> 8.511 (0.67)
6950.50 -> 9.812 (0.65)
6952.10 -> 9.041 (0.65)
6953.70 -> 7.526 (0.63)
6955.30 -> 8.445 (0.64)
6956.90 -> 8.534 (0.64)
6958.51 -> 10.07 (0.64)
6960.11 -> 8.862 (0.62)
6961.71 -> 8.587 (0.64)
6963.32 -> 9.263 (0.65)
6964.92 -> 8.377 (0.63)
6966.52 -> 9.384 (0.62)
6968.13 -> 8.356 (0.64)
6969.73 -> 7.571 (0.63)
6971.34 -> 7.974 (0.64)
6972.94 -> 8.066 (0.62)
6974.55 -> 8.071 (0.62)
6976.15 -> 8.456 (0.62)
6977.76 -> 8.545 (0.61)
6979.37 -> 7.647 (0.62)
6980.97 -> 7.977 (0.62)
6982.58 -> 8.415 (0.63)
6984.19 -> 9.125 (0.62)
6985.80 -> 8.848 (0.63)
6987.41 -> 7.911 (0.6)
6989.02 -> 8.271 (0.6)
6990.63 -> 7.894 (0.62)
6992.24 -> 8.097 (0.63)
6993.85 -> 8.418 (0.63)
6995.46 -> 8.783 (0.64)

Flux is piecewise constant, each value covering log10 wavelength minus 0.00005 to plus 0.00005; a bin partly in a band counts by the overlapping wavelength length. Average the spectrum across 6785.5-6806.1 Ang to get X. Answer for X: 8.36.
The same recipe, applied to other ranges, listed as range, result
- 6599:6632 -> 8.42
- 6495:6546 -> 8.48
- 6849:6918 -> 8.28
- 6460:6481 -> 8.34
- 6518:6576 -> 11.3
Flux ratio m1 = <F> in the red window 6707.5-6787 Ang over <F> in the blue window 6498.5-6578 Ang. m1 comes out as 0.9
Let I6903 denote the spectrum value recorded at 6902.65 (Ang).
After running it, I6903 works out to 7.954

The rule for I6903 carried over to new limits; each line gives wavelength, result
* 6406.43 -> 8.254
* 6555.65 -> 6.772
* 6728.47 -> 9.931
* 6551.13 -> 8.555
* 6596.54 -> 7.276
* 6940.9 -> 8.467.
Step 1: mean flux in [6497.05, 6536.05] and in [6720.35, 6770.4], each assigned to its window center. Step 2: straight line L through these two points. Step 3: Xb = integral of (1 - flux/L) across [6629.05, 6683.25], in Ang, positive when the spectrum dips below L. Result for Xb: 4.8 Ang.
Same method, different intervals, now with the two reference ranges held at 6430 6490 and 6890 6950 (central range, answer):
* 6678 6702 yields 0.9 Ang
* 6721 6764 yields -4.2 Ang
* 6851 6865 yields 0.9 Ang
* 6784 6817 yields 0.6 Ang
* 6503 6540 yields -0.2 Ang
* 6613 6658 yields 0.7 Ang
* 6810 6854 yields 0.7 Ang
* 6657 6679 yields 0.6 Ang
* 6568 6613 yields -5.0 Ang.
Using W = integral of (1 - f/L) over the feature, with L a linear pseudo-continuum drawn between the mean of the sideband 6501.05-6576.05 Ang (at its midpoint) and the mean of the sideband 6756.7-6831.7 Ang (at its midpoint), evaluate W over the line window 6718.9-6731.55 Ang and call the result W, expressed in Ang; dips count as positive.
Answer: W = -2.1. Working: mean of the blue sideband 10.7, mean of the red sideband 8.42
